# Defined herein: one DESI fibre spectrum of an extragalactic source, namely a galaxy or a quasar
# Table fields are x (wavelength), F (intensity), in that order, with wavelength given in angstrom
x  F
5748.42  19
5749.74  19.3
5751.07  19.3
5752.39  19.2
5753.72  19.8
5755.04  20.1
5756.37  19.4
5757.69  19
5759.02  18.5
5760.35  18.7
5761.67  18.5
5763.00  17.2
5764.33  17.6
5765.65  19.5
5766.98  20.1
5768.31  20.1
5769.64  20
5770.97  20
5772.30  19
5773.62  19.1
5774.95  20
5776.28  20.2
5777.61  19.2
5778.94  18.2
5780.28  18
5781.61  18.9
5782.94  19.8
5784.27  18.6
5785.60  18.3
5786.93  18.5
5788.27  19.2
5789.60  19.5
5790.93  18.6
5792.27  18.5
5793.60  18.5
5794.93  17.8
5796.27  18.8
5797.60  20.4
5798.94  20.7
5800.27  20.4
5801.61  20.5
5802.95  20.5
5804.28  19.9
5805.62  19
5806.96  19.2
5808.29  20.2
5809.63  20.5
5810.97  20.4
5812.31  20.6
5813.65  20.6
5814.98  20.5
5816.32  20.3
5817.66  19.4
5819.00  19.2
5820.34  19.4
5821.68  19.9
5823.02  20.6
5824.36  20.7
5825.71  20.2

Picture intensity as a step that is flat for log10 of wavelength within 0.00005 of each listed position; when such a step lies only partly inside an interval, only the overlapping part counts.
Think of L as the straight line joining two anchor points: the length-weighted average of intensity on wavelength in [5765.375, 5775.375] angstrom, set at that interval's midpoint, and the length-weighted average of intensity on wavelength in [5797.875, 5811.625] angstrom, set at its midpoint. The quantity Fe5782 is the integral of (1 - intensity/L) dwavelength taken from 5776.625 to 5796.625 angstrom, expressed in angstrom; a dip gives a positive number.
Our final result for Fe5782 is 1.2 angstrom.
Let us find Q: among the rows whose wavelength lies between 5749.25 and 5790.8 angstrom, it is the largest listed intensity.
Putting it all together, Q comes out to 20.2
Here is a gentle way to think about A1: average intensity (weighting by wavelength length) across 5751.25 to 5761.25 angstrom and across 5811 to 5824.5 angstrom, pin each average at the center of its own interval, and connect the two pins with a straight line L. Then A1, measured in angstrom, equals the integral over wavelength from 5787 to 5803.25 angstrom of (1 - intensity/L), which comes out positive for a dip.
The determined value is 0.33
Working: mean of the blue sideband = 19.2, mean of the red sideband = 20.1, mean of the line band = 19.4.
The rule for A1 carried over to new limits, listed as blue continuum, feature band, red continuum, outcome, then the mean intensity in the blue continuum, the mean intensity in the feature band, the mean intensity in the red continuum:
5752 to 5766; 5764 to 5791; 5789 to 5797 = -0.7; 18.8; 19.2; 18.6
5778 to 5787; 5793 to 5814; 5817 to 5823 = -0.8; 18.6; 19.9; 19.6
